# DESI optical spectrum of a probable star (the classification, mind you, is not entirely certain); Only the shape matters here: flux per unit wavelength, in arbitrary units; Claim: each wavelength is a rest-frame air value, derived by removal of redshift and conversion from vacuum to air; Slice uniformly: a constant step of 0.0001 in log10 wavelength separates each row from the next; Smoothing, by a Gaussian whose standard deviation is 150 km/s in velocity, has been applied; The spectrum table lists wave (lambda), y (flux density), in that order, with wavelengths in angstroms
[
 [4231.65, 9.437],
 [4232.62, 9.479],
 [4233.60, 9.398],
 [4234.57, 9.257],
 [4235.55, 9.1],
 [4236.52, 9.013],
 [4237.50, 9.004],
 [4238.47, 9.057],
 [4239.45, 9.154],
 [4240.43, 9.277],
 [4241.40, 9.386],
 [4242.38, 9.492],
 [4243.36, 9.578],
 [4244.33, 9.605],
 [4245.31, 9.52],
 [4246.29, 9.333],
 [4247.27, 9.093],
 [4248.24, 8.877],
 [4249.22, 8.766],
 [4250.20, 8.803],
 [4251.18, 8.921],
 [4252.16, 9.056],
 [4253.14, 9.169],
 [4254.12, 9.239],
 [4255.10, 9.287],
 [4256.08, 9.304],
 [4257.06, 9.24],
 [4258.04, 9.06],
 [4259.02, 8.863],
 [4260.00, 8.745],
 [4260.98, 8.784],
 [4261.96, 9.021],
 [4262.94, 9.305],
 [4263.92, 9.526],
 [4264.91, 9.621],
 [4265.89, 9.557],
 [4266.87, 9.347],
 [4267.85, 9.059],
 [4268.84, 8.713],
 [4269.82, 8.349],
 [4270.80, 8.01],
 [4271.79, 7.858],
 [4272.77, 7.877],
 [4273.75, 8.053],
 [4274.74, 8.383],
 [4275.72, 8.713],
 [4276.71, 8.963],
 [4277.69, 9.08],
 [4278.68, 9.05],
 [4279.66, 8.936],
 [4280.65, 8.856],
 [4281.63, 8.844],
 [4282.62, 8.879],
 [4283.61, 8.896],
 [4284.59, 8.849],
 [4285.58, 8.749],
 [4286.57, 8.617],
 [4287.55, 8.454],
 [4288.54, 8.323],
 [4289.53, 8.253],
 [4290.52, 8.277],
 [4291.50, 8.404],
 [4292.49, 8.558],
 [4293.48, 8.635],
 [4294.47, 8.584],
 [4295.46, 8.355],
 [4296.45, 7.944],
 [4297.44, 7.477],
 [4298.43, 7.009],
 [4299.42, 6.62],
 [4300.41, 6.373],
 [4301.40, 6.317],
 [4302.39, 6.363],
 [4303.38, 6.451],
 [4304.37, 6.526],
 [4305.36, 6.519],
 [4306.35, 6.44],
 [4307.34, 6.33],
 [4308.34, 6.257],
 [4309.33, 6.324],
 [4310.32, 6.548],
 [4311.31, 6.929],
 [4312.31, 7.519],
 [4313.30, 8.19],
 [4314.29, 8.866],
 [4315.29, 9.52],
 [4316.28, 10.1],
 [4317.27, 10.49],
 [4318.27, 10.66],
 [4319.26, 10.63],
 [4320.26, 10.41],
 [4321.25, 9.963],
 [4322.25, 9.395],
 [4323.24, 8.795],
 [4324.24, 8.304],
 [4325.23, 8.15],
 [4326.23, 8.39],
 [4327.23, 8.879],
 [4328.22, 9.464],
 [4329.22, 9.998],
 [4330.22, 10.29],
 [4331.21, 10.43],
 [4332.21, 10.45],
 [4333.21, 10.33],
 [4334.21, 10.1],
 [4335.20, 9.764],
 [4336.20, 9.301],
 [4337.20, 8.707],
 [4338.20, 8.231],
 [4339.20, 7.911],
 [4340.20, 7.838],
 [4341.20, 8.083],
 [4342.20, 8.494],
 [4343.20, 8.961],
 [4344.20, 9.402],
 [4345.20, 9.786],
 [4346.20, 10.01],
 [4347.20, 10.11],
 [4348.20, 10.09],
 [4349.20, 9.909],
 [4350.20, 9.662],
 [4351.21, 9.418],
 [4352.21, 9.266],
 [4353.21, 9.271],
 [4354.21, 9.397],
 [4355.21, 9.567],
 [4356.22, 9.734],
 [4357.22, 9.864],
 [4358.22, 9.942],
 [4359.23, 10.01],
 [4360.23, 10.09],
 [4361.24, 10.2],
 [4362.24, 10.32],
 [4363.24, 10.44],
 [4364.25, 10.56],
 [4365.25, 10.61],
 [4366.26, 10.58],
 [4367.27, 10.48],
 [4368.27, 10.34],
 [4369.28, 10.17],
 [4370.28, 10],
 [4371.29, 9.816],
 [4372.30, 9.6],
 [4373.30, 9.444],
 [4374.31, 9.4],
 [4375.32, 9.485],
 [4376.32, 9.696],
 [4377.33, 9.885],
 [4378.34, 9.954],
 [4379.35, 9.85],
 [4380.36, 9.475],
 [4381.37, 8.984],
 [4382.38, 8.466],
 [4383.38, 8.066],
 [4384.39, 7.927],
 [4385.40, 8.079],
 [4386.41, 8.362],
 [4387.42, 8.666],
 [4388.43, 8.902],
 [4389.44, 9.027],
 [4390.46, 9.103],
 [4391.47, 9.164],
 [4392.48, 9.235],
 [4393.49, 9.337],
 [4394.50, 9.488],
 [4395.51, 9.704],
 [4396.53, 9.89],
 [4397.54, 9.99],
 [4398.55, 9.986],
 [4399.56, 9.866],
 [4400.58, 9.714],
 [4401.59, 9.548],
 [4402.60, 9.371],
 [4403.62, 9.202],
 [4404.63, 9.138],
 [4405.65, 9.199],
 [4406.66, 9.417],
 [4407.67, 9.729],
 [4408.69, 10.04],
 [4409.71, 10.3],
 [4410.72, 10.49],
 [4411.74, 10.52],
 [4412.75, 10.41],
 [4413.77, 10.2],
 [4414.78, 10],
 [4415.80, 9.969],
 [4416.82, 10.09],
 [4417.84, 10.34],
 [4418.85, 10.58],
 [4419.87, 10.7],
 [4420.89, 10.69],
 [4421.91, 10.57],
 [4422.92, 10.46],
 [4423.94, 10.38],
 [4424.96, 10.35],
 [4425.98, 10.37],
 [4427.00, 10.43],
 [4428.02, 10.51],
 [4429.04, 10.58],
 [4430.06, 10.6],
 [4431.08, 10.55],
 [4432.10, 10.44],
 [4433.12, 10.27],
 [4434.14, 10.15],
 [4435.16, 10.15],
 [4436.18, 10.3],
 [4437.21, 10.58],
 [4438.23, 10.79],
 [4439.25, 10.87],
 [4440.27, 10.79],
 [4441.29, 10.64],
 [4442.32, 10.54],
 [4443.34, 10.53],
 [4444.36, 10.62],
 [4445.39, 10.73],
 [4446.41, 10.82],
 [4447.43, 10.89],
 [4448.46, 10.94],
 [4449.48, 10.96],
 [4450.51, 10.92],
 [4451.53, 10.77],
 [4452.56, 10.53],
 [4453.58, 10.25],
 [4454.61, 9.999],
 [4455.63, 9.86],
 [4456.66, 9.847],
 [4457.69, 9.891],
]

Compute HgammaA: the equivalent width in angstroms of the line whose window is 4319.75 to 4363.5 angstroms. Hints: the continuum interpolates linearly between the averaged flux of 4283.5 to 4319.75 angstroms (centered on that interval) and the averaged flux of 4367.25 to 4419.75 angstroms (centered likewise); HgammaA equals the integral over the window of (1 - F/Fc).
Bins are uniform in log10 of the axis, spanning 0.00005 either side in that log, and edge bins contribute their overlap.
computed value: -4.22 angstroms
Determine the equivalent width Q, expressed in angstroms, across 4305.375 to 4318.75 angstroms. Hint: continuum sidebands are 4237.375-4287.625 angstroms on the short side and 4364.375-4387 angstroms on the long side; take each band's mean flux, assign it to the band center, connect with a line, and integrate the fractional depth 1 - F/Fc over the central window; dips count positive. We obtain 1.8 angstroms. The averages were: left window 8.97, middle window 7.96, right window 9.5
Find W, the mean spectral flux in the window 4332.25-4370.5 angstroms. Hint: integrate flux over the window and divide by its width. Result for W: 9.67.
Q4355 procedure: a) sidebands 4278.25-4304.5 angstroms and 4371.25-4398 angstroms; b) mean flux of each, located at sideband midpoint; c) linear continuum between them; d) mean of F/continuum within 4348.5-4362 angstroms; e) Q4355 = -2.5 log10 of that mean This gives -0.104 mag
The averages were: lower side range 8.04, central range 9.73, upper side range 9.21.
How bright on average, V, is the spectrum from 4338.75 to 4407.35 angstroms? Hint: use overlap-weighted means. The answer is 9.49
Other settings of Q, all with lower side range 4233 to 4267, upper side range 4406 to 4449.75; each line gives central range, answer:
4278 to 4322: 6.4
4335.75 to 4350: 1.1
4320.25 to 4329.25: 0.6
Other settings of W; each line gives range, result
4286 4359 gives 8.68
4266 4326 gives 8.26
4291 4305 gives 7.4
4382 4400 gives 9.08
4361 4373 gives 10.3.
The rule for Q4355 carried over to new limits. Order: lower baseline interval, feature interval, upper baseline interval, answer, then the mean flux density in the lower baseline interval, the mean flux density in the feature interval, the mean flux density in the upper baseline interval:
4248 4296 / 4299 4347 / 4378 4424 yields 0.070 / 8.79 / 8.55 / 9.61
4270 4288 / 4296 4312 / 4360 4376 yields 0.330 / 8.61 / 6.66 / 10.1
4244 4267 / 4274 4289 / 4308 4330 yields 0.033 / 9.16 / 8.76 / 8.85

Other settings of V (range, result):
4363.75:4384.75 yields 9.67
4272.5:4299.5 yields 8.45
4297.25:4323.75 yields 7.9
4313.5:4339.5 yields 9.52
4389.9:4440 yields 10.1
